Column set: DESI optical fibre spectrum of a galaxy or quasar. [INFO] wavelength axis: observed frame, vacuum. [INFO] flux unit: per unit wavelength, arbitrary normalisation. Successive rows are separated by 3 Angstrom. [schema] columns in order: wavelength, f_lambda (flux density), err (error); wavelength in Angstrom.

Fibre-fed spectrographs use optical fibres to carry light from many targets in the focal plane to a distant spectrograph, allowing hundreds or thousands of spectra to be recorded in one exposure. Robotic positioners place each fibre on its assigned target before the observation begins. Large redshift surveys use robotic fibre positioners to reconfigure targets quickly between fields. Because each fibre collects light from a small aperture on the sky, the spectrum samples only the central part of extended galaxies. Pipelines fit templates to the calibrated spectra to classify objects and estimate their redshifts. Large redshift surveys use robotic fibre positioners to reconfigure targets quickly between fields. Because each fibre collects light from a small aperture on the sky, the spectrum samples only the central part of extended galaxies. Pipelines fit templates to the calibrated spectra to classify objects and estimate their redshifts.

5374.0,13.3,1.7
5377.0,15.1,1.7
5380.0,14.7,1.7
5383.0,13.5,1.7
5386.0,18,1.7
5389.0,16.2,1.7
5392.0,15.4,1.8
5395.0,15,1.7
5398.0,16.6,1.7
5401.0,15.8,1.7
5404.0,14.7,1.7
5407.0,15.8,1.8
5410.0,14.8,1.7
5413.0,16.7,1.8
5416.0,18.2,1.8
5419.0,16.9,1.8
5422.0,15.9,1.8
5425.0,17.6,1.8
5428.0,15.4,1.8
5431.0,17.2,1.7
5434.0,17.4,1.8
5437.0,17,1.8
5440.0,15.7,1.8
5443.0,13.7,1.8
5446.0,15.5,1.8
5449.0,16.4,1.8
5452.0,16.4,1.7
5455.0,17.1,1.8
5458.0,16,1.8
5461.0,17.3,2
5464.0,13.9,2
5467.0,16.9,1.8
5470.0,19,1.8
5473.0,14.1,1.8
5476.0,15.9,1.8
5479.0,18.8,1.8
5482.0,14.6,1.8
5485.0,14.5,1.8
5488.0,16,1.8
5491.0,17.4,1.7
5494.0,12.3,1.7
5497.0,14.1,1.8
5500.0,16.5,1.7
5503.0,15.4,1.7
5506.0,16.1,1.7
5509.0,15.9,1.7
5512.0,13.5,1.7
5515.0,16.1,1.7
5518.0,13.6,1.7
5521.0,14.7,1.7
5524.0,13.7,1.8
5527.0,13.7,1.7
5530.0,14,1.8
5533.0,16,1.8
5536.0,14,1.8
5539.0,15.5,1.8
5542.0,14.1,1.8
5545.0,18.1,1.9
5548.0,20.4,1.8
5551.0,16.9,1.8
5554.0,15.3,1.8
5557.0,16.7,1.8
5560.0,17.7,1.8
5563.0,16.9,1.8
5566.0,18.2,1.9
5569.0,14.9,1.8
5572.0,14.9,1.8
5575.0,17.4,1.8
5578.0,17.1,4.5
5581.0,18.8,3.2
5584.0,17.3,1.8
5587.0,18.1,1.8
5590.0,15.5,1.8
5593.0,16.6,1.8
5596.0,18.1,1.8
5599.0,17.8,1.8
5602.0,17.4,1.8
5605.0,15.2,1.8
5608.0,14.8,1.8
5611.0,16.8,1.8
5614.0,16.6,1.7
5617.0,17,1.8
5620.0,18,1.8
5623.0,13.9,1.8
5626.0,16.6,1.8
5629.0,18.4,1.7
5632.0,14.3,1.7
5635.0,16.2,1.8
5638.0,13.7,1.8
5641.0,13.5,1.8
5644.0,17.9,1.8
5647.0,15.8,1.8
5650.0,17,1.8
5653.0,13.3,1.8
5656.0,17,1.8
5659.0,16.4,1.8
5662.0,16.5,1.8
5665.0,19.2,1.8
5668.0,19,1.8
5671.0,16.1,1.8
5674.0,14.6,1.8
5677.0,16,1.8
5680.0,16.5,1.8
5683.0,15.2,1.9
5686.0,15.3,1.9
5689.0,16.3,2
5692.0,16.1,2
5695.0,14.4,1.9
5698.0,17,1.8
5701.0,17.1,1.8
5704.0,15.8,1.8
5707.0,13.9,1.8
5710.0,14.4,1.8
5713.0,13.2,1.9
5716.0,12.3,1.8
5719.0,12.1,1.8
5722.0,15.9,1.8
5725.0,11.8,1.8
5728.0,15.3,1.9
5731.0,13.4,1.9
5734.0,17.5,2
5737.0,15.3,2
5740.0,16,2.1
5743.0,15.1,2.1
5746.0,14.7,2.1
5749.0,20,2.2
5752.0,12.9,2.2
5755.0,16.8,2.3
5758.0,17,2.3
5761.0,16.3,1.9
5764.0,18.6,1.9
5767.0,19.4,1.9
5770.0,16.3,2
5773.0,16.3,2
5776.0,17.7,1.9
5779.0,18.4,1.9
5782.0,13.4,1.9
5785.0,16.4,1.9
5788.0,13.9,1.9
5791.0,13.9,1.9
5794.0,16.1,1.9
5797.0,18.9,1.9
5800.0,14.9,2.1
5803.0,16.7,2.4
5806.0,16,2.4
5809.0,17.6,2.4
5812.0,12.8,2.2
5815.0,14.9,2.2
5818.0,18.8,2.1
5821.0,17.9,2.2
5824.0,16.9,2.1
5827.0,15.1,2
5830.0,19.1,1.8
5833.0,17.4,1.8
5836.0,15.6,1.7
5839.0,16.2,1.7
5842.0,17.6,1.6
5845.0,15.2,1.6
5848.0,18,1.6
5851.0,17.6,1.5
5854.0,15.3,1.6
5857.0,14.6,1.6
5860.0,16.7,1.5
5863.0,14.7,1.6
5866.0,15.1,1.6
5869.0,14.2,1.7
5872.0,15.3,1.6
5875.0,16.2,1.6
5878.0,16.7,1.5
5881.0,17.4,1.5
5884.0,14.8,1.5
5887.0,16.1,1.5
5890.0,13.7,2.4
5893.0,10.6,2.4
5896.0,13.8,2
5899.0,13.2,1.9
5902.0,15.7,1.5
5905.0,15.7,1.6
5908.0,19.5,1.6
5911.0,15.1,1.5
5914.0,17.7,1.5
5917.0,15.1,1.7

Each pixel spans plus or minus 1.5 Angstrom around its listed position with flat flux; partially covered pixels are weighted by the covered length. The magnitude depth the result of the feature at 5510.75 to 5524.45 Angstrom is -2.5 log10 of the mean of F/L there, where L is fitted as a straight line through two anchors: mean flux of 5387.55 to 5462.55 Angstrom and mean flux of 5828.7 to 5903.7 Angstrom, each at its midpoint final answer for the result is 0.120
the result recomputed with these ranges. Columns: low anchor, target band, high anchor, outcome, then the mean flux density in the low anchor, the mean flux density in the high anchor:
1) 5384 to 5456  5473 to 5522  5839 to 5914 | 0.05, 16.2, 15.6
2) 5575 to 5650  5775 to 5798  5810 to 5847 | 0.03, 16.5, 16.5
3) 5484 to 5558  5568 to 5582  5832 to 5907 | -0.08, 15.4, 15.5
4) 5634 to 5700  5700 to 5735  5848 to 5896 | 0.11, 16.1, 15.3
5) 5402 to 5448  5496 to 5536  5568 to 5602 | 0.12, 16.2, 17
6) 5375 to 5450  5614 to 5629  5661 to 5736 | -0.07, 15.9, 15.4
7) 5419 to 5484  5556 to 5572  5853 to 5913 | -0.05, 16.3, 15.2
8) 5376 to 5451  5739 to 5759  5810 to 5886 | 0.01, 16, 16.2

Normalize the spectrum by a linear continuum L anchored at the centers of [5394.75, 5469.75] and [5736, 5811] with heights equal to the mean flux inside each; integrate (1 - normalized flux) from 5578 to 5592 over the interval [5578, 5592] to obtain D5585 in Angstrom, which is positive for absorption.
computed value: -0.9 Angstrom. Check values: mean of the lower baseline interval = 16.2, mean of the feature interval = 17.4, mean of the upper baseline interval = 16.3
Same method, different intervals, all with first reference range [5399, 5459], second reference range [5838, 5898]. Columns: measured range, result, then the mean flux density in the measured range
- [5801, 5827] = -1.3 Angstrom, 16.3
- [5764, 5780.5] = -2.2 Angstrom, 17.7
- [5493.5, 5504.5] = 0.9 Angstrom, 14.8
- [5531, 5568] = -1.3 Angstrom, 16.6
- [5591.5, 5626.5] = -1.4 Angstrom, 16.6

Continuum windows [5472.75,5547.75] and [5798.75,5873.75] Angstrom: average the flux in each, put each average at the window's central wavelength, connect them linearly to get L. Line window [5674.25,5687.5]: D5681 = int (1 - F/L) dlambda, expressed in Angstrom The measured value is 0.1 Angstrom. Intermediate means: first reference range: 15.2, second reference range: 16.2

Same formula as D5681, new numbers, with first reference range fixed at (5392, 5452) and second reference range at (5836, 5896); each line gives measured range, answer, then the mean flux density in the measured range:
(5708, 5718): 1.57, 13.3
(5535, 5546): 0.41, 15.4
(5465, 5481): -0.73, 16.8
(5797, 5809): -0.65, 16.5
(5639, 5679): -1.26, 16.3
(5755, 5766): -1.16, 17.3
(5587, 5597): -0.62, 16.9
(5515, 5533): 1.90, 14.3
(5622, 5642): 0.67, 15.3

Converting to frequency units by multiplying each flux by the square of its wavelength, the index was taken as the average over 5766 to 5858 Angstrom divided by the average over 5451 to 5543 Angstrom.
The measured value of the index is 1.19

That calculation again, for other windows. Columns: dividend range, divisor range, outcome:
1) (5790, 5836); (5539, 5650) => 1.07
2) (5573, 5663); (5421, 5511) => 1.09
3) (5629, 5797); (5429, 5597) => 1.06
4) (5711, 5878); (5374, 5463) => 1.14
